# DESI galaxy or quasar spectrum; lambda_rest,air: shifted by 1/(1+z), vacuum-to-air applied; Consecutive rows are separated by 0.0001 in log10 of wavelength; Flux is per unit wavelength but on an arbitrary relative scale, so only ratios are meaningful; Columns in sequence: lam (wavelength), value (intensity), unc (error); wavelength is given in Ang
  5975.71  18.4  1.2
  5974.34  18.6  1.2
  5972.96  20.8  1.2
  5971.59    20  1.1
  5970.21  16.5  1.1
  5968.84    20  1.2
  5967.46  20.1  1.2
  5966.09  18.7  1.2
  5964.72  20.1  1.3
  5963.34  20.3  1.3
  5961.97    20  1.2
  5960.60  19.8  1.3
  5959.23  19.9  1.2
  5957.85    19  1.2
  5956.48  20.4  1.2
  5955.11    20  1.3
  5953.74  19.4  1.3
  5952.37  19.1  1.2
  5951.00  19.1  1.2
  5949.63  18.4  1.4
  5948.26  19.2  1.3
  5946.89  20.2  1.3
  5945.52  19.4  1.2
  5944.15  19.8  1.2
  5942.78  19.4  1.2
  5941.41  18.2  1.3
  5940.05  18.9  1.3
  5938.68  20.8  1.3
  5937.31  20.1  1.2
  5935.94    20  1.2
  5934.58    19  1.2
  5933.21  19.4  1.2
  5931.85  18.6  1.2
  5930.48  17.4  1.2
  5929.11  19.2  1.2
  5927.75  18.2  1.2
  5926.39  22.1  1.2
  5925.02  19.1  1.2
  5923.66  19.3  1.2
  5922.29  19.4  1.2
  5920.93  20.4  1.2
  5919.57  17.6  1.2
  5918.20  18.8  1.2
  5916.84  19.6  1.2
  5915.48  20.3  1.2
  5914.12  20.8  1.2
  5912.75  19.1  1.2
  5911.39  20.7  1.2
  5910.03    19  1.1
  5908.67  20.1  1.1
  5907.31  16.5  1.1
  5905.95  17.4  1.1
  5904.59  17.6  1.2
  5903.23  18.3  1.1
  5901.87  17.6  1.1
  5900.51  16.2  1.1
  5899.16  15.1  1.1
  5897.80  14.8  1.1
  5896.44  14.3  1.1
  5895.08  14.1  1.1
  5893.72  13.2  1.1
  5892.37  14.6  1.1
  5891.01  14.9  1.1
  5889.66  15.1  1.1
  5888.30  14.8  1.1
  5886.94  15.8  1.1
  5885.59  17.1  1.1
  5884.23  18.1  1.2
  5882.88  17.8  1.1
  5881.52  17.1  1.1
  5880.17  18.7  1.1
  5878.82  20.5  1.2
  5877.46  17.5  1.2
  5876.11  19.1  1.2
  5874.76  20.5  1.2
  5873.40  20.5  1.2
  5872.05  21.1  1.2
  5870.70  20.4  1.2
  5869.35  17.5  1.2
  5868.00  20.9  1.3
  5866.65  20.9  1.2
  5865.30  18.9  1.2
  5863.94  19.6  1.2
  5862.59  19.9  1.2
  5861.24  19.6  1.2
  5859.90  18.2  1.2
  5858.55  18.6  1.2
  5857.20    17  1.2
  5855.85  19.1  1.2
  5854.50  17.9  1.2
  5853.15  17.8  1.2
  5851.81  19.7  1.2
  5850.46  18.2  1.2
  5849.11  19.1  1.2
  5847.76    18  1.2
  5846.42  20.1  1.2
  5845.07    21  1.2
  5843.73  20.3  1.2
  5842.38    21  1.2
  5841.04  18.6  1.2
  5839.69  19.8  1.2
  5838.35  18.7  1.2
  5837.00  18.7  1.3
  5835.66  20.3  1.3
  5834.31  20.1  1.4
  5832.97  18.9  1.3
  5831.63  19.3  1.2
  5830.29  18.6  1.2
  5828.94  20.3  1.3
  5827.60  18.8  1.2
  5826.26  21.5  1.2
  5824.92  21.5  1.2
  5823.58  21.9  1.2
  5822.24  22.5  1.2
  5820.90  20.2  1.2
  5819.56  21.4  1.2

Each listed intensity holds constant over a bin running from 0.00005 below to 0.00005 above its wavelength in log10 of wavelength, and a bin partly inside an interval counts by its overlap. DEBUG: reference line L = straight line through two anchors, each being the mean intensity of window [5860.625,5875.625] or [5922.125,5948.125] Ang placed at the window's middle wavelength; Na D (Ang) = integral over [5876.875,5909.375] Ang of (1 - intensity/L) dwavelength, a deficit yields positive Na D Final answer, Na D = 5.3 Ang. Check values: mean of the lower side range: 20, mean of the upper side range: 19.4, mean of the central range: 16.5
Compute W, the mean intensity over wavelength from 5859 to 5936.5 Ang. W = 18.3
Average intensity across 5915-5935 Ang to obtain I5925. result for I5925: 19.2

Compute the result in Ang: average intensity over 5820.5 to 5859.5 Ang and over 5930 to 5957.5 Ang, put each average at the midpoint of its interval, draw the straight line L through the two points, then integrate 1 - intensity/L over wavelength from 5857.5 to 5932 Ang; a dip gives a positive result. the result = 4.71 Ang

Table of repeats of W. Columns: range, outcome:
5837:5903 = 18.1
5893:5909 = 16.2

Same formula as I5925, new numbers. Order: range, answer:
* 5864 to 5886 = 19.2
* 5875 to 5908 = 16.6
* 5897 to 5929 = 18.6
